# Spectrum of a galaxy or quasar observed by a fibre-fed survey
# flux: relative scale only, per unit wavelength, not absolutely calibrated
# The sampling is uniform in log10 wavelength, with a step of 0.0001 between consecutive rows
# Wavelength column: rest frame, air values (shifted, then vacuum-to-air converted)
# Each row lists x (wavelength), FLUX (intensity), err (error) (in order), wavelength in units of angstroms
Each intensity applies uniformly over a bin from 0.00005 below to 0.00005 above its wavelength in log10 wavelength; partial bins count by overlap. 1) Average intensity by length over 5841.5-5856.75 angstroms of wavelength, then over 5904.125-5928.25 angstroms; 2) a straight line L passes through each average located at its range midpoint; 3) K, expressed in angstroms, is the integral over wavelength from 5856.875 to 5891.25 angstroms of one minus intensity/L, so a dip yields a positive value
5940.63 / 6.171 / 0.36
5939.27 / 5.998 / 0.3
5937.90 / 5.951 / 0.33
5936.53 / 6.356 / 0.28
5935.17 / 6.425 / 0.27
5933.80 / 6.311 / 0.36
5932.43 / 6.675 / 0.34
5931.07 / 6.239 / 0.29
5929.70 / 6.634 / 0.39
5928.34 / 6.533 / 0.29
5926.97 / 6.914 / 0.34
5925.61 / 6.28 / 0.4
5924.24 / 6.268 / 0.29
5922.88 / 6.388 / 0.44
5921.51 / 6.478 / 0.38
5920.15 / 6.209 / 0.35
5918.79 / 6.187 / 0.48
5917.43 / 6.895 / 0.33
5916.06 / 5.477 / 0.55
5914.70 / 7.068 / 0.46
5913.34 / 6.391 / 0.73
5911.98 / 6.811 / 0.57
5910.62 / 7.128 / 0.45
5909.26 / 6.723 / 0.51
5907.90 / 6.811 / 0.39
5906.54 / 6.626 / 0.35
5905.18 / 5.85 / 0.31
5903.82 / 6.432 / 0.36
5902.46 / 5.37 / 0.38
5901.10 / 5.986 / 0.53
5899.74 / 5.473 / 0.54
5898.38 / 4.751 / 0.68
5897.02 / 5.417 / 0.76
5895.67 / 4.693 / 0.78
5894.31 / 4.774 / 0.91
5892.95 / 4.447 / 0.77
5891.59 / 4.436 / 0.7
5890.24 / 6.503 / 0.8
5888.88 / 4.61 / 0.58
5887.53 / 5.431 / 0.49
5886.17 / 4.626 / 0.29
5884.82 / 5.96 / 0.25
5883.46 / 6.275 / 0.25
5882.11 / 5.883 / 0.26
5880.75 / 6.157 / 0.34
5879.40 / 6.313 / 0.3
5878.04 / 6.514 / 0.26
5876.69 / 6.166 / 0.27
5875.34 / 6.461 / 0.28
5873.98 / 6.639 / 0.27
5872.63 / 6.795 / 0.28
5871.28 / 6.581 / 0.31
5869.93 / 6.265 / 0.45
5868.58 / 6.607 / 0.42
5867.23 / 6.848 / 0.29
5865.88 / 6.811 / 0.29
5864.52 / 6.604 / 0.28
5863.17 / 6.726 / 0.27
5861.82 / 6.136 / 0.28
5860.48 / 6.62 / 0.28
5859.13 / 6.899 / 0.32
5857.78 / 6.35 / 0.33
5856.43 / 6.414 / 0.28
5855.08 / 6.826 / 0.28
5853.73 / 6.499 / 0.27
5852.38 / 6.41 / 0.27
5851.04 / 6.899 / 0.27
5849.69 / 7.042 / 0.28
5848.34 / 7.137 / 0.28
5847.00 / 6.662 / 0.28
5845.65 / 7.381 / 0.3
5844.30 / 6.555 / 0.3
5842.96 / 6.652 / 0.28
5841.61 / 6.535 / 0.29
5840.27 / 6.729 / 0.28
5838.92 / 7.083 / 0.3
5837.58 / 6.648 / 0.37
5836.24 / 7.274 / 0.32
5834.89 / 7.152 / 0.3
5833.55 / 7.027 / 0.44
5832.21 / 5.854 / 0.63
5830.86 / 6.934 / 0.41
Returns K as 2.1 angstroms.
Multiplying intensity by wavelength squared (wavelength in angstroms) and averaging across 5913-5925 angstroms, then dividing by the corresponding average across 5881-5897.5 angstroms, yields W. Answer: 1.22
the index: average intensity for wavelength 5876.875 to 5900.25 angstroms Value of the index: 5.44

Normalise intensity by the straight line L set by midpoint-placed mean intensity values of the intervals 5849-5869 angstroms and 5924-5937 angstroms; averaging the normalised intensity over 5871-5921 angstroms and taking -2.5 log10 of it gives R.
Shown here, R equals 0.10 mag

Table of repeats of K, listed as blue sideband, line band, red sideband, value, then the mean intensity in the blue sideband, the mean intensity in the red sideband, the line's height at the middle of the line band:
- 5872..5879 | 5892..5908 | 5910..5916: 2.78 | 6.5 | 6.71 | 6.64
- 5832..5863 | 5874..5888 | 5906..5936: 1.32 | 6.74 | 6.52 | 6.64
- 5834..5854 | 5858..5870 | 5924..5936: 0.26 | 6.85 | 6.48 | 6.77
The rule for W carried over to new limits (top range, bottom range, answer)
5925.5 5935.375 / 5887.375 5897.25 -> 1.32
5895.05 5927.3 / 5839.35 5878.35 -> 0.95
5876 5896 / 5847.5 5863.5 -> 0.84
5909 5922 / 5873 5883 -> 1.05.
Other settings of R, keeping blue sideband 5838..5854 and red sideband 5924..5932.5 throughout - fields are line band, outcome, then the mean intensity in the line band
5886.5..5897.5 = 0.30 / 5.02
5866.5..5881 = 0.03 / 6.5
